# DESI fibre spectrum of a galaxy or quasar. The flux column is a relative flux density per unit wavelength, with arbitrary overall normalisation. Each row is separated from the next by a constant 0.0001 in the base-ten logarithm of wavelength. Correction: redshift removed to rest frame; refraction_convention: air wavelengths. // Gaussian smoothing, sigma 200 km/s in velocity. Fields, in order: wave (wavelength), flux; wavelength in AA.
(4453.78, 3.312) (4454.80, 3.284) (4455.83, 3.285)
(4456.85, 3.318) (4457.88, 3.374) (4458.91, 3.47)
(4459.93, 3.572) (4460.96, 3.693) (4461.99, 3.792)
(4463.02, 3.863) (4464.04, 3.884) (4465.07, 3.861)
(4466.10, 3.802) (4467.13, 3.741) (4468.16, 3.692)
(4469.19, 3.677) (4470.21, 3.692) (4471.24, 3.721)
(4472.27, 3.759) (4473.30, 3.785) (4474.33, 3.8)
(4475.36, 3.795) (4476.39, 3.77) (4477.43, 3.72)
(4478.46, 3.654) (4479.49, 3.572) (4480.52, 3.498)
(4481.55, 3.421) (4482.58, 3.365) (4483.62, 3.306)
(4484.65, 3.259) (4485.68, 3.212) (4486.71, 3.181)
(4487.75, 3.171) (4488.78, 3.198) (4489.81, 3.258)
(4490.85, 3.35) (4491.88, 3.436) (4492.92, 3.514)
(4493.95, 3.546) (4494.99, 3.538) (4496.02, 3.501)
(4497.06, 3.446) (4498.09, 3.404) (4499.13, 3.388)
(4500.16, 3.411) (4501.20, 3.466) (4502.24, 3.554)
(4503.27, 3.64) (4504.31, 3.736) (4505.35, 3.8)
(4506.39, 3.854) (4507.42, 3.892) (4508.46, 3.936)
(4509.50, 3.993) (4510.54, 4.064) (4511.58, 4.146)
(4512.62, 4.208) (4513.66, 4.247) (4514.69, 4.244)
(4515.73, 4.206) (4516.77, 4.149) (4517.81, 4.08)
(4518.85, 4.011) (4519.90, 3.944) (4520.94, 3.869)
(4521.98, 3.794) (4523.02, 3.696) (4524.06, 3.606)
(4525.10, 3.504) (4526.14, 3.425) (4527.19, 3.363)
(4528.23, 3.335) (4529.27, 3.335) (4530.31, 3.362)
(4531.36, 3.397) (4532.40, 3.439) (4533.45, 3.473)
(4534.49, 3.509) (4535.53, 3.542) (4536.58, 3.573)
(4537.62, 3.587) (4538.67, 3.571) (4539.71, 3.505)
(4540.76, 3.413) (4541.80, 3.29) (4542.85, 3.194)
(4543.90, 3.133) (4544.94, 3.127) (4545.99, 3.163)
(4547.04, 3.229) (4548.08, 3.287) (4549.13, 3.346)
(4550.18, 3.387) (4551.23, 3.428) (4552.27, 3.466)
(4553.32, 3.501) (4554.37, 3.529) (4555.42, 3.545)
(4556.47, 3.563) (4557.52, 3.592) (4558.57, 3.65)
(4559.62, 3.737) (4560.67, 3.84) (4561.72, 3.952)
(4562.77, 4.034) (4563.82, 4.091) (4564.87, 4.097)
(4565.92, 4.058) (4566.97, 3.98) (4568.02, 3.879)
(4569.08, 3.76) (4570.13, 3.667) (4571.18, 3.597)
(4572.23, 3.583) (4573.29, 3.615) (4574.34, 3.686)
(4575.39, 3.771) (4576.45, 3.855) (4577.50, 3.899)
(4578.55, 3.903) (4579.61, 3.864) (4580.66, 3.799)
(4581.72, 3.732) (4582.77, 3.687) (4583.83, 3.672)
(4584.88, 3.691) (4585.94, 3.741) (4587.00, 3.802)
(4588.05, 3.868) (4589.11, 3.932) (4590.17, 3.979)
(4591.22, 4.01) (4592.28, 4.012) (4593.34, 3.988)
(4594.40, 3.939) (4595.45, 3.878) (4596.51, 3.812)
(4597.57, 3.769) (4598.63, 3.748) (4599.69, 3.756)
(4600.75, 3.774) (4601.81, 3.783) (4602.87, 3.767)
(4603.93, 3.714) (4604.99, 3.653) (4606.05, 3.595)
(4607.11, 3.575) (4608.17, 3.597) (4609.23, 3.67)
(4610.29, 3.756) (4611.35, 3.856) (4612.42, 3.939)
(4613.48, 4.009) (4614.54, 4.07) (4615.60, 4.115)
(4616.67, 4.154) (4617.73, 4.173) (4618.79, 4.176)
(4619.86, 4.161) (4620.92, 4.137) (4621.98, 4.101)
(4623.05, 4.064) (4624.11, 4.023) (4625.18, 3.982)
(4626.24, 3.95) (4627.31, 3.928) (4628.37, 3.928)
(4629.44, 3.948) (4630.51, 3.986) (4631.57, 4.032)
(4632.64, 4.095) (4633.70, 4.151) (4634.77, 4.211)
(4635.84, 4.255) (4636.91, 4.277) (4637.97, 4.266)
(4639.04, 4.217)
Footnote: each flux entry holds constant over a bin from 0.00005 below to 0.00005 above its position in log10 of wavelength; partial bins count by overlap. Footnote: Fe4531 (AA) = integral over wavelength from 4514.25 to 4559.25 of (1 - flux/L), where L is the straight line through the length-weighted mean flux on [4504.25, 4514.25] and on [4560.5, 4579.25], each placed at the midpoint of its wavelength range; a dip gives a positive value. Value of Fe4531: 4.48 AA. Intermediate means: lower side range 4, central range 3.54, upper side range 3.85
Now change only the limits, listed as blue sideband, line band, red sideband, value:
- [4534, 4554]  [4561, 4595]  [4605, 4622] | -1.9 AA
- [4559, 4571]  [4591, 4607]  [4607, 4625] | 0.6 AA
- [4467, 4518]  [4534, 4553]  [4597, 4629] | 1.9 AA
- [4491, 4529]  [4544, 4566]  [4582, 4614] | 1.1 AA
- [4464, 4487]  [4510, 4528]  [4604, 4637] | -0.9 AA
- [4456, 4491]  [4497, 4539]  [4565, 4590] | -0.6 AA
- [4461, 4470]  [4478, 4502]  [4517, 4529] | 2.2 AA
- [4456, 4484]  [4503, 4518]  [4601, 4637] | -1.1 AA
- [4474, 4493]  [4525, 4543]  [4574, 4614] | 0.8 AA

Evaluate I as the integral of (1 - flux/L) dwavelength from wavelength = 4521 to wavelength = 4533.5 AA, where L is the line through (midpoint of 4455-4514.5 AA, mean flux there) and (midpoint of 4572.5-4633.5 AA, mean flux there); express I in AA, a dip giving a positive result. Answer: 0.7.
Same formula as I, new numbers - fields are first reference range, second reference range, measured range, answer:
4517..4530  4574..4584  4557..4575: -0.2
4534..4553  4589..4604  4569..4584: -0.3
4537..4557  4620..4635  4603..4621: 0.1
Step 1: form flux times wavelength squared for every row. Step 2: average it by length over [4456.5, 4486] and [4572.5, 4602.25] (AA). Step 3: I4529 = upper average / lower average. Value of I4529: 1.11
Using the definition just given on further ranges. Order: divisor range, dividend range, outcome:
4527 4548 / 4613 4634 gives 1.25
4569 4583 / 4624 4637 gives 1.11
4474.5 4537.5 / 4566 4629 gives 1.11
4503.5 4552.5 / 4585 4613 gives 1.08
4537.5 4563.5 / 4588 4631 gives 1.15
